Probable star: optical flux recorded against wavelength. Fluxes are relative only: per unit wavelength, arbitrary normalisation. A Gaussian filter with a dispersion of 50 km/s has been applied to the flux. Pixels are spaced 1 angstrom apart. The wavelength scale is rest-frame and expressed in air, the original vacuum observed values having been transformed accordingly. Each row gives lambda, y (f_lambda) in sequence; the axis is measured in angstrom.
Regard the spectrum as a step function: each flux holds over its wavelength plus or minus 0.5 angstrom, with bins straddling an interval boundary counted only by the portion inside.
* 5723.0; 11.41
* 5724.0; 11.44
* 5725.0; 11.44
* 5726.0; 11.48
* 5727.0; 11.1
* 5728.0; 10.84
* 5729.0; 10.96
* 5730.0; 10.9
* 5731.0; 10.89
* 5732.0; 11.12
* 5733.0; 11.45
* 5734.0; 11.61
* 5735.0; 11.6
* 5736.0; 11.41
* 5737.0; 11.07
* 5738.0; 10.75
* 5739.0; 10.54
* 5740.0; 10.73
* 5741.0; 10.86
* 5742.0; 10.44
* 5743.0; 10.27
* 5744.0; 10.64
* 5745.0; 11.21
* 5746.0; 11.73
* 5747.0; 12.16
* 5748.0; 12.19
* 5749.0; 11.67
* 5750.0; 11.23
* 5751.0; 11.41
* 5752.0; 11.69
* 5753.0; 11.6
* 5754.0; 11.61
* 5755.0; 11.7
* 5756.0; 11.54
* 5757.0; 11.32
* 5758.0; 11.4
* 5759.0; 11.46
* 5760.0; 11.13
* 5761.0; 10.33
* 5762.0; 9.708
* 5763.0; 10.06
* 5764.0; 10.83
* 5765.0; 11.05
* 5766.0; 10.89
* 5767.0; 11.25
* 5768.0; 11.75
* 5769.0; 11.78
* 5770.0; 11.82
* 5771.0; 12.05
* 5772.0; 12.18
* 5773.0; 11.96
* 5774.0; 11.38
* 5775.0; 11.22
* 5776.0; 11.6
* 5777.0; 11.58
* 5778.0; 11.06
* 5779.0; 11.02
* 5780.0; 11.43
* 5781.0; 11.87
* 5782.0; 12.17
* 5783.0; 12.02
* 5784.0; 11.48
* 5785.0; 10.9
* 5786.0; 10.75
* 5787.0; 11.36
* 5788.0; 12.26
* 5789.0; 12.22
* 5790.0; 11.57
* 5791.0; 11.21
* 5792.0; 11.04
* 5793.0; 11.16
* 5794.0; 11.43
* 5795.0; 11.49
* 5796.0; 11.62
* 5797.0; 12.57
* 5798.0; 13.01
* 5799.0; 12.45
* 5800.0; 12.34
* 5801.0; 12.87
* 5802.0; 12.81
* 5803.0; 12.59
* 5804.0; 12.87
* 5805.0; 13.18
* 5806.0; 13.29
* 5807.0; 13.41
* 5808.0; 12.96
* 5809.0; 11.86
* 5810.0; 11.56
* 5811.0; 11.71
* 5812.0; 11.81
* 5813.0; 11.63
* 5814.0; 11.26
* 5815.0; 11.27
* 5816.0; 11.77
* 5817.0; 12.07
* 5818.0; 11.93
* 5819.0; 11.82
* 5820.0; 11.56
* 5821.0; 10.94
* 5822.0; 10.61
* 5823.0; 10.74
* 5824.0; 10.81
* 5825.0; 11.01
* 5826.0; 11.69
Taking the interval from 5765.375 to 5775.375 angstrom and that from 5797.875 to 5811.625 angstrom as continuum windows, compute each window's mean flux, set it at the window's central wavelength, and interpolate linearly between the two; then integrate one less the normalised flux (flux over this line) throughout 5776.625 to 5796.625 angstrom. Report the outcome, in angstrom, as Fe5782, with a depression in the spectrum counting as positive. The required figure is 1.0 angstrom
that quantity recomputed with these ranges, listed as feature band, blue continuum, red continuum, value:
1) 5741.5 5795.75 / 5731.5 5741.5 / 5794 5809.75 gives 2.04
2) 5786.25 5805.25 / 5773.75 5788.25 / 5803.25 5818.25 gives -0.41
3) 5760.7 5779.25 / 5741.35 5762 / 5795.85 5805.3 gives 0.87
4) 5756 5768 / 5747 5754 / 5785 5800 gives 0.78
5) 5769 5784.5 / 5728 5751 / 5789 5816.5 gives 0.07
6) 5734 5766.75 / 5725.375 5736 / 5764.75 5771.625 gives 0.70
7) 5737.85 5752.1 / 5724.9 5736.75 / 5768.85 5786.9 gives 0.20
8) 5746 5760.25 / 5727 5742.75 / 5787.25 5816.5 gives -0.37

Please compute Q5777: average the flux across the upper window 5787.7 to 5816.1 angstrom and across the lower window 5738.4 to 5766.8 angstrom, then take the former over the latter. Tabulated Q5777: 1.09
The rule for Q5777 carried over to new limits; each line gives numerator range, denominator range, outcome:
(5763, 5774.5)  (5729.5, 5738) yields 1.02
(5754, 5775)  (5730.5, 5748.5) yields 1.01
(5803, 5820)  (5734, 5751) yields 1.09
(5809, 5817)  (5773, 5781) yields 1.02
